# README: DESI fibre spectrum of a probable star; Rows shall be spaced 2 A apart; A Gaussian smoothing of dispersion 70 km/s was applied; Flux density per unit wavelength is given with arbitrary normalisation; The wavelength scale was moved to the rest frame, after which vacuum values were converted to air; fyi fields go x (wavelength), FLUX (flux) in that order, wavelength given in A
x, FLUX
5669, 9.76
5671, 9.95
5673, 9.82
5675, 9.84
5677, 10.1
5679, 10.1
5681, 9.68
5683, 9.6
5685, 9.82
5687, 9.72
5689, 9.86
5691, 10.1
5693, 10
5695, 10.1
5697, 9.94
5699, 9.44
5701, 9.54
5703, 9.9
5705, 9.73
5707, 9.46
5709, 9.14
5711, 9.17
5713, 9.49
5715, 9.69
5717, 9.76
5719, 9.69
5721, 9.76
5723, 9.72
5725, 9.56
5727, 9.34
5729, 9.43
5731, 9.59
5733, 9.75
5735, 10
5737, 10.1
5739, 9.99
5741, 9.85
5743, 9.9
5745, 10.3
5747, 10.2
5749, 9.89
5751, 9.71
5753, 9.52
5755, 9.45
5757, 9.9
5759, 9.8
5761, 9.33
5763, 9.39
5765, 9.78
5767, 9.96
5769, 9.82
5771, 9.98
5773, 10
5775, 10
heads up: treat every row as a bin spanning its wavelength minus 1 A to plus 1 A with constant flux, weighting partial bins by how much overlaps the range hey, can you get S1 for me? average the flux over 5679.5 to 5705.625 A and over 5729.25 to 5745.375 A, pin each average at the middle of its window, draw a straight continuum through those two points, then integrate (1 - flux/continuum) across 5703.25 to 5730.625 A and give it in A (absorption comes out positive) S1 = 0.87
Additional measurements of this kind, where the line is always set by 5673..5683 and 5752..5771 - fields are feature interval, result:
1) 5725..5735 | 0.2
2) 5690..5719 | 0.4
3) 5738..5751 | -0.4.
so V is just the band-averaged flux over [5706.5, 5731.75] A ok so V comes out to 9.52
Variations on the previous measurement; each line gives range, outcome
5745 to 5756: 9.8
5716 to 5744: 9.75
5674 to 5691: 9.86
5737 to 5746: 10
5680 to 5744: 9.71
